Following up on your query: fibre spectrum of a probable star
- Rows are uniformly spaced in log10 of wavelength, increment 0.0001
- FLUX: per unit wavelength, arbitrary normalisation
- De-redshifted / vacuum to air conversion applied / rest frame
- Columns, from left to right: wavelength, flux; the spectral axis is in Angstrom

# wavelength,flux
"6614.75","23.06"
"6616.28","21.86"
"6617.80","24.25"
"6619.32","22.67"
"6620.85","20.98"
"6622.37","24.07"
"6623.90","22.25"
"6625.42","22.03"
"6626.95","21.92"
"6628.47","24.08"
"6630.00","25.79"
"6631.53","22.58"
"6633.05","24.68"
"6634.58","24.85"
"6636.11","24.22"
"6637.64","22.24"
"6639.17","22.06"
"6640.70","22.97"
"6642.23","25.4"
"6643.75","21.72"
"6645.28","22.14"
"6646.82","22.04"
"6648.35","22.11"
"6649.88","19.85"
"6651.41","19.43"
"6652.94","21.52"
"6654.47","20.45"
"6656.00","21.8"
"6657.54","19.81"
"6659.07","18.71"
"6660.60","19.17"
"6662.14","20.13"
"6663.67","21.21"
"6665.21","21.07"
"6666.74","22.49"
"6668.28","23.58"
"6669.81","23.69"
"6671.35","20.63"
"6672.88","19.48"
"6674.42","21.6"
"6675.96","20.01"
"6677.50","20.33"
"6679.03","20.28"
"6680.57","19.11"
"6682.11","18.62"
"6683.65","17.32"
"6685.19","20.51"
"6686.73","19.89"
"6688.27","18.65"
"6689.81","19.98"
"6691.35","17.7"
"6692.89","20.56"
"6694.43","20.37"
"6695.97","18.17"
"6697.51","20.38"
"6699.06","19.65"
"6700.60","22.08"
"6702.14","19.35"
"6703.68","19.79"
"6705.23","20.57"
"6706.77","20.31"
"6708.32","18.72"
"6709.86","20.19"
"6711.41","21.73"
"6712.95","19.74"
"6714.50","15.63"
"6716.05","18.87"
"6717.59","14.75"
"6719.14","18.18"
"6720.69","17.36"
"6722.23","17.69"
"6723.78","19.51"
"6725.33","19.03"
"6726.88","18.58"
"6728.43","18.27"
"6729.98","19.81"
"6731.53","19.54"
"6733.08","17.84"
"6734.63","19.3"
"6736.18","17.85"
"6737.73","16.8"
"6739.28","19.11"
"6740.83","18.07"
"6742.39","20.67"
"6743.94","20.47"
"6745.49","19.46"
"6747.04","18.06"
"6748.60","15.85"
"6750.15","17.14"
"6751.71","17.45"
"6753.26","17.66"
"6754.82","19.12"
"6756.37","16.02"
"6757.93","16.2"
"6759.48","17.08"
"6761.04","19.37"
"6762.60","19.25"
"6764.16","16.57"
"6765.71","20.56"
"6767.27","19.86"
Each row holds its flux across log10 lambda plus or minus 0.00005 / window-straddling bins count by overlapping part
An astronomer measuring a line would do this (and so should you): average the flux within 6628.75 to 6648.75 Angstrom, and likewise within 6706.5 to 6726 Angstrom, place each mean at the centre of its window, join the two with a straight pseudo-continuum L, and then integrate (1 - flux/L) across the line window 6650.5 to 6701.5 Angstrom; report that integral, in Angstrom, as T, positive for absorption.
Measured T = 1.8 Angstrom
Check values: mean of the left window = 23.3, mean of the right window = 18.5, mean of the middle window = 20.3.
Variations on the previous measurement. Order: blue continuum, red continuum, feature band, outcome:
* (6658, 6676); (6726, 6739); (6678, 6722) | 1.20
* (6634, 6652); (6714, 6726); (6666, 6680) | -0.50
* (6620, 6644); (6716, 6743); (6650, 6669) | 0.99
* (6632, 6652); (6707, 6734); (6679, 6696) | 0.85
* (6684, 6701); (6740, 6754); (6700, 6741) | 0.35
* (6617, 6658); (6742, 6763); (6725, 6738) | 0.19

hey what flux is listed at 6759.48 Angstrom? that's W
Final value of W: 17.08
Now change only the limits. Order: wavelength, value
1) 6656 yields 21.8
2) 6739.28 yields 19.11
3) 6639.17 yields 22.06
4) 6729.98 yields 19.81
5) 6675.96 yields 20.01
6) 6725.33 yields 19.03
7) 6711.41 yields 21.73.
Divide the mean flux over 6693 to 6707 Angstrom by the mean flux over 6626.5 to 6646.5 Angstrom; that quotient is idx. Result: 0.86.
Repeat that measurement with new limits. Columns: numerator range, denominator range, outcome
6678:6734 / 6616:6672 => 0.86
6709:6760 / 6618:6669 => 0.83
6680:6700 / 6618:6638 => 0.83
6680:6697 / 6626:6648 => 0.82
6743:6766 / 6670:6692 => 0.91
